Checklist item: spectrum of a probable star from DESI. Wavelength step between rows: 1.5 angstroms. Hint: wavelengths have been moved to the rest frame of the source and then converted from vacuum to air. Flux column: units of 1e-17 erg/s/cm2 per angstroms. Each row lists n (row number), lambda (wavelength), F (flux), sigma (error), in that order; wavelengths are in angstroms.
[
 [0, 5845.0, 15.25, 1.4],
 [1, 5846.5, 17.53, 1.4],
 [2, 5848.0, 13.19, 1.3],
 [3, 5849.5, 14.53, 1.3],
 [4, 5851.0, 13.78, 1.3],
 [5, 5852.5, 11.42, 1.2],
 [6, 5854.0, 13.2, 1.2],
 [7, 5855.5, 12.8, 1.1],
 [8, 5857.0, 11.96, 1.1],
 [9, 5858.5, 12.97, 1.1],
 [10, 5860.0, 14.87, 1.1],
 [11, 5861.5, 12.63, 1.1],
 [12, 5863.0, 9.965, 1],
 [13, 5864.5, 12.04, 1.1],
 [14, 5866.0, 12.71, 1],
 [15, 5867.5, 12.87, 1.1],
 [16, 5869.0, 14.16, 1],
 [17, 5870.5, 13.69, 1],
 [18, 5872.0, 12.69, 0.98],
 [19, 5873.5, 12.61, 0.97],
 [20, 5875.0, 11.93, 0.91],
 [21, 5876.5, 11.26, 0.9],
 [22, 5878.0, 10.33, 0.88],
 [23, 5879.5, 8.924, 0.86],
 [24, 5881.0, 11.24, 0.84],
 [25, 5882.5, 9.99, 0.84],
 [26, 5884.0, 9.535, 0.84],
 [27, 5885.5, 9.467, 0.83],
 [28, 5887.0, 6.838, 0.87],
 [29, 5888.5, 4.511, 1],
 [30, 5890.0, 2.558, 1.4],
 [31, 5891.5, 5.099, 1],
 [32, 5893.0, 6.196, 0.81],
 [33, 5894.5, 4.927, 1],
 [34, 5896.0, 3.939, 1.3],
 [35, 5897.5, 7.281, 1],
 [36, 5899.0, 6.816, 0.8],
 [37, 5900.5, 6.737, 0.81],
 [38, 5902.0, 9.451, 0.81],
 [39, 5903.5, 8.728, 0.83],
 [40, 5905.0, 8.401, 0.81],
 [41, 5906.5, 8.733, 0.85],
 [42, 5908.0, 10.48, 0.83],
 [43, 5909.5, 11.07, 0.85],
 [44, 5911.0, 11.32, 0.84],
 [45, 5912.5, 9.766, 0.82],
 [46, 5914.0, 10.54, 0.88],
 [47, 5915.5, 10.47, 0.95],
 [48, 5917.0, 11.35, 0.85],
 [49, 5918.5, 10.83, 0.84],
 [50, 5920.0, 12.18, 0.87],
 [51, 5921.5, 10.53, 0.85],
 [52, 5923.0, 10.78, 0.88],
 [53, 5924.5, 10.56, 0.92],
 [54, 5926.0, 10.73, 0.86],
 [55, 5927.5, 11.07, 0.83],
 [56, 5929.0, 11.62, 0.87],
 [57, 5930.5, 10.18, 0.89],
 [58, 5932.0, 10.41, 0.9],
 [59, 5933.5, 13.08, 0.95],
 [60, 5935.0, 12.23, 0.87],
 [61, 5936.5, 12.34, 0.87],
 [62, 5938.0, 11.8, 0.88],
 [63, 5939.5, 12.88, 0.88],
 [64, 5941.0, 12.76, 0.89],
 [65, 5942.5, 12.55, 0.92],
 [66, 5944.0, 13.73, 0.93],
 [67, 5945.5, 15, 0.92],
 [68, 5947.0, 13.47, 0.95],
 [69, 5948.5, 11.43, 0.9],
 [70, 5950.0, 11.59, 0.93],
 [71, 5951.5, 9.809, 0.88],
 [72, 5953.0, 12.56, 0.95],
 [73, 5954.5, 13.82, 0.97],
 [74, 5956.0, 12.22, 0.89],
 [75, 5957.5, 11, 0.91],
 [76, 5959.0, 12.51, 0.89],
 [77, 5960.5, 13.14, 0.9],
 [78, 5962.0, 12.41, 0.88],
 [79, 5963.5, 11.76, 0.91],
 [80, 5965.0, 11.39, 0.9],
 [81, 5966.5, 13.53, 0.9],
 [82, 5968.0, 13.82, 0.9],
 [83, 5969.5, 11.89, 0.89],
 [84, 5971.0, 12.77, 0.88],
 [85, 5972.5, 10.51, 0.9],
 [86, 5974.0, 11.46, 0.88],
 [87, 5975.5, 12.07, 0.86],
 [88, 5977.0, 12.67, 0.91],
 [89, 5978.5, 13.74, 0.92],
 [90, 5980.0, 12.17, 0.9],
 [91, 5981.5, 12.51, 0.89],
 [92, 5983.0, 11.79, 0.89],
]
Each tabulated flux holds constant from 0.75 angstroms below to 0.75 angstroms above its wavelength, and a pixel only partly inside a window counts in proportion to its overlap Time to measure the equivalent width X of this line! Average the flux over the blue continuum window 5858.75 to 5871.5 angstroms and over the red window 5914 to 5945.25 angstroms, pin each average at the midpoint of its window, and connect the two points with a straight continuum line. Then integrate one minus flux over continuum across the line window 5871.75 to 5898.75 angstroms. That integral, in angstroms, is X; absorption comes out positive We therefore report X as 9.4 angstroms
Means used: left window 12.9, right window 11.6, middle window 8.19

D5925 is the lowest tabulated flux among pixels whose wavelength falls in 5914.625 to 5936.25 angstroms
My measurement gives 10.18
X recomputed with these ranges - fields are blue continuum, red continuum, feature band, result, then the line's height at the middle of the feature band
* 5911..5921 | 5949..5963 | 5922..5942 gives -0.3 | 11.4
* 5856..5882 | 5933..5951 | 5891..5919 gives 8.8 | 12.4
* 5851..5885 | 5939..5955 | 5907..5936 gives 3.4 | 12.5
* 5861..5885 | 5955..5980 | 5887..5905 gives 8.6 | 11.8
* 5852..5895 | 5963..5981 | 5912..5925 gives 0.6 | 11.3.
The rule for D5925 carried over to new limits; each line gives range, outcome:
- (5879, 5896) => 2.558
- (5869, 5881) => 8.924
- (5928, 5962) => 9.809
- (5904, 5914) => 8.401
